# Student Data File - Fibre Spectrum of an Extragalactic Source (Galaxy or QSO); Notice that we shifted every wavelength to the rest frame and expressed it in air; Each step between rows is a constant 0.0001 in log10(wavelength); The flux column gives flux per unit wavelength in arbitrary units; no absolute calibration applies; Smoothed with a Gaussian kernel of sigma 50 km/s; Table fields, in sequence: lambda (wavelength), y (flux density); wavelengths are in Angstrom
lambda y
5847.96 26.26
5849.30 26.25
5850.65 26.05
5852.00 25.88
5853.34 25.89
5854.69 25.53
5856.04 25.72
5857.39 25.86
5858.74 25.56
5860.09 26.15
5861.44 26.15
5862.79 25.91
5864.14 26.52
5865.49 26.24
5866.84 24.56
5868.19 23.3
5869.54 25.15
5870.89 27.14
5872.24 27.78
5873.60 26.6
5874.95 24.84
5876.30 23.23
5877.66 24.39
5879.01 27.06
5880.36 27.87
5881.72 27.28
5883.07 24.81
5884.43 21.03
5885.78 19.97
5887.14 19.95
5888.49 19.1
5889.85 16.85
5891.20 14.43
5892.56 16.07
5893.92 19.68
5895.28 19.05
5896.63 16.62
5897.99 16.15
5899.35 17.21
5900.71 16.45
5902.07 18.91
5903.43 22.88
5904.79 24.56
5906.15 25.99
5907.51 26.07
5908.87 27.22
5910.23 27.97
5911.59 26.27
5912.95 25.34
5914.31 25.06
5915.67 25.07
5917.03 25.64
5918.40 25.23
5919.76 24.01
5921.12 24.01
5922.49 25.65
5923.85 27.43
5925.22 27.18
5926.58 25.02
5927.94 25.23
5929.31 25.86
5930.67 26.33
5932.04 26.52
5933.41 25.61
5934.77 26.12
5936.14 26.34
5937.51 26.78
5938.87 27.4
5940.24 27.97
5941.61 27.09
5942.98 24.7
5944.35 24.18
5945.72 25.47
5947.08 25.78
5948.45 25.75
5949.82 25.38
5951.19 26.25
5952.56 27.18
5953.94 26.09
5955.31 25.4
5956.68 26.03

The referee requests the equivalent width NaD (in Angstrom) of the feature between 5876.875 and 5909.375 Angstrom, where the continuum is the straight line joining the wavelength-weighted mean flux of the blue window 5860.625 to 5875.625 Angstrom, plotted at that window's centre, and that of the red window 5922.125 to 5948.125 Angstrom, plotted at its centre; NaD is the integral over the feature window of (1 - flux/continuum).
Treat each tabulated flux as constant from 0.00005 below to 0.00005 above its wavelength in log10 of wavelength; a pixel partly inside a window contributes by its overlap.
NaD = 5.9 Angstrom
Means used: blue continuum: 25.8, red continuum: 26.1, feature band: 21.2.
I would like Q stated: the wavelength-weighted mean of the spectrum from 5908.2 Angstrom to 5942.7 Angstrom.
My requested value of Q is 26.1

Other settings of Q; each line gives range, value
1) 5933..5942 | 26.8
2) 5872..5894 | 22.4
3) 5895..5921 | 23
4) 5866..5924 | 23.1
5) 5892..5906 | 19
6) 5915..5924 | 25.2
